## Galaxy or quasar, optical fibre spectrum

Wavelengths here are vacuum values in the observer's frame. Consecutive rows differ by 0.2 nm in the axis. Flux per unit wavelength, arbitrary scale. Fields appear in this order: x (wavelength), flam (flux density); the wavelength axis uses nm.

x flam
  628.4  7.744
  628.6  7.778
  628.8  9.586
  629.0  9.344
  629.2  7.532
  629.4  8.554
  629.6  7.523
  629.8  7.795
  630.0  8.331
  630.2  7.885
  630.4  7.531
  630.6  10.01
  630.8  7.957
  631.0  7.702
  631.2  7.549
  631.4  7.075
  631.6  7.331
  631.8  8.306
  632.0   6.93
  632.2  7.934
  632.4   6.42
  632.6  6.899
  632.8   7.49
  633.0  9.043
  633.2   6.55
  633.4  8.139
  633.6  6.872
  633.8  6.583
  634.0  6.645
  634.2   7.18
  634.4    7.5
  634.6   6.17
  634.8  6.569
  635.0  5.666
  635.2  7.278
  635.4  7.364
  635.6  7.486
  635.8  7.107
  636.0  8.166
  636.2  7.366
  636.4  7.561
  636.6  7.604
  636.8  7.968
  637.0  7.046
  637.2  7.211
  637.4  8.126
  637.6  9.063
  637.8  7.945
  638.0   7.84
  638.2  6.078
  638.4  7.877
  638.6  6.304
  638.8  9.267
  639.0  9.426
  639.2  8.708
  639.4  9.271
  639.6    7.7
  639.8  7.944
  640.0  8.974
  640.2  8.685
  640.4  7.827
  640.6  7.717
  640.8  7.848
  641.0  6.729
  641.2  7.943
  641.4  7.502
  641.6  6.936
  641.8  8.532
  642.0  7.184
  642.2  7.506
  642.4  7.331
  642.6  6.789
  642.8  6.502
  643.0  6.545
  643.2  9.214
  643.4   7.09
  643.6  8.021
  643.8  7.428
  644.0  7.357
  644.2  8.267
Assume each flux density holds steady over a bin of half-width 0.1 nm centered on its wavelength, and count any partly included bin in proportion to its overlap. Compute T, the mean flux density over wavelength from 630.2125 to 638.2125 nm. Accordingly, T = 7.45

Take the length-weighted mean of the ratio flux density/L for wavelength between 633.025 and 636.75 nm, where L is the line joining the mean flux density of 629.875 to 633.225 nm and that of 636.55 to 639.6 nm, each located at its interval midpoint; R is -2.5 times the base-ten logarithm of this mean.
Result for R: 0.10 mag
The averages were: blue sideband 7.73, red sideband 7.98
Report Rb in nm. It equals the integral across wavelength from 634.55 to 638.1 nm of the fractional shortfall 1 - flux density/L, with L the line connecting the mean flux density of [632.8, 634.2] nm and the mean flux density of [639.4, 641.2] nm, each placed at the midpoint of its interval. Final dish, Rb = 0.078 nm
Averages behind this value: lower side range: 7.31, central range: 7.44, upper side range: 8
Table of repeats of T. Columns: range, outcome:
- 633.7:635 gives 6.69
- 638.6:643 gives 7.85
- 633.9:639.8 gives 7.58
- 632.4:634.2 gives 7.22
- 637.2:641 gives 8.08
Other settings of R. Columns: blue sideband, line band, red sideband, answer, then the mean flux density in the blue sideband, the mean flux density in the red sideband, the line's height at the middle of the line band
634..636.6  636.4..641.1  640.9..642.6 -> -0.10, 7.12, 7.42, 7.28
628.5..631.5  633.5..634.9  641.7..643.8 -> 0.17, 8.14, 7.47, 7.92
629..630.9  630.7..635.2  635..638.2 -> 0.10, 8.19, 7.56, 7.91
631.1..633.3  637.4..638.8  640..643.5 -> -0.03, 7.41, 7.56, 7.51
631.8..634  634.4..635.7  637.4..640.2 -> 0.12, 7.3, 8.2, 7.63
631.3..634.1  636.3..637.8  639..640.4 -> 0.04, 7.3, 8.56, 8.08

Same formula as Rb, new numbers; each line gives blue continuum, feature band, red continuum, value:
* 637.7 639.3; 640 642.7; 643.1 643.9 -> 0.10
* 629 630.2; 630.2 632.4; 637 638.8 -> 0.06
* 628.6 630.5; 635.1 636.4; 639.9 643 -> 0.07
